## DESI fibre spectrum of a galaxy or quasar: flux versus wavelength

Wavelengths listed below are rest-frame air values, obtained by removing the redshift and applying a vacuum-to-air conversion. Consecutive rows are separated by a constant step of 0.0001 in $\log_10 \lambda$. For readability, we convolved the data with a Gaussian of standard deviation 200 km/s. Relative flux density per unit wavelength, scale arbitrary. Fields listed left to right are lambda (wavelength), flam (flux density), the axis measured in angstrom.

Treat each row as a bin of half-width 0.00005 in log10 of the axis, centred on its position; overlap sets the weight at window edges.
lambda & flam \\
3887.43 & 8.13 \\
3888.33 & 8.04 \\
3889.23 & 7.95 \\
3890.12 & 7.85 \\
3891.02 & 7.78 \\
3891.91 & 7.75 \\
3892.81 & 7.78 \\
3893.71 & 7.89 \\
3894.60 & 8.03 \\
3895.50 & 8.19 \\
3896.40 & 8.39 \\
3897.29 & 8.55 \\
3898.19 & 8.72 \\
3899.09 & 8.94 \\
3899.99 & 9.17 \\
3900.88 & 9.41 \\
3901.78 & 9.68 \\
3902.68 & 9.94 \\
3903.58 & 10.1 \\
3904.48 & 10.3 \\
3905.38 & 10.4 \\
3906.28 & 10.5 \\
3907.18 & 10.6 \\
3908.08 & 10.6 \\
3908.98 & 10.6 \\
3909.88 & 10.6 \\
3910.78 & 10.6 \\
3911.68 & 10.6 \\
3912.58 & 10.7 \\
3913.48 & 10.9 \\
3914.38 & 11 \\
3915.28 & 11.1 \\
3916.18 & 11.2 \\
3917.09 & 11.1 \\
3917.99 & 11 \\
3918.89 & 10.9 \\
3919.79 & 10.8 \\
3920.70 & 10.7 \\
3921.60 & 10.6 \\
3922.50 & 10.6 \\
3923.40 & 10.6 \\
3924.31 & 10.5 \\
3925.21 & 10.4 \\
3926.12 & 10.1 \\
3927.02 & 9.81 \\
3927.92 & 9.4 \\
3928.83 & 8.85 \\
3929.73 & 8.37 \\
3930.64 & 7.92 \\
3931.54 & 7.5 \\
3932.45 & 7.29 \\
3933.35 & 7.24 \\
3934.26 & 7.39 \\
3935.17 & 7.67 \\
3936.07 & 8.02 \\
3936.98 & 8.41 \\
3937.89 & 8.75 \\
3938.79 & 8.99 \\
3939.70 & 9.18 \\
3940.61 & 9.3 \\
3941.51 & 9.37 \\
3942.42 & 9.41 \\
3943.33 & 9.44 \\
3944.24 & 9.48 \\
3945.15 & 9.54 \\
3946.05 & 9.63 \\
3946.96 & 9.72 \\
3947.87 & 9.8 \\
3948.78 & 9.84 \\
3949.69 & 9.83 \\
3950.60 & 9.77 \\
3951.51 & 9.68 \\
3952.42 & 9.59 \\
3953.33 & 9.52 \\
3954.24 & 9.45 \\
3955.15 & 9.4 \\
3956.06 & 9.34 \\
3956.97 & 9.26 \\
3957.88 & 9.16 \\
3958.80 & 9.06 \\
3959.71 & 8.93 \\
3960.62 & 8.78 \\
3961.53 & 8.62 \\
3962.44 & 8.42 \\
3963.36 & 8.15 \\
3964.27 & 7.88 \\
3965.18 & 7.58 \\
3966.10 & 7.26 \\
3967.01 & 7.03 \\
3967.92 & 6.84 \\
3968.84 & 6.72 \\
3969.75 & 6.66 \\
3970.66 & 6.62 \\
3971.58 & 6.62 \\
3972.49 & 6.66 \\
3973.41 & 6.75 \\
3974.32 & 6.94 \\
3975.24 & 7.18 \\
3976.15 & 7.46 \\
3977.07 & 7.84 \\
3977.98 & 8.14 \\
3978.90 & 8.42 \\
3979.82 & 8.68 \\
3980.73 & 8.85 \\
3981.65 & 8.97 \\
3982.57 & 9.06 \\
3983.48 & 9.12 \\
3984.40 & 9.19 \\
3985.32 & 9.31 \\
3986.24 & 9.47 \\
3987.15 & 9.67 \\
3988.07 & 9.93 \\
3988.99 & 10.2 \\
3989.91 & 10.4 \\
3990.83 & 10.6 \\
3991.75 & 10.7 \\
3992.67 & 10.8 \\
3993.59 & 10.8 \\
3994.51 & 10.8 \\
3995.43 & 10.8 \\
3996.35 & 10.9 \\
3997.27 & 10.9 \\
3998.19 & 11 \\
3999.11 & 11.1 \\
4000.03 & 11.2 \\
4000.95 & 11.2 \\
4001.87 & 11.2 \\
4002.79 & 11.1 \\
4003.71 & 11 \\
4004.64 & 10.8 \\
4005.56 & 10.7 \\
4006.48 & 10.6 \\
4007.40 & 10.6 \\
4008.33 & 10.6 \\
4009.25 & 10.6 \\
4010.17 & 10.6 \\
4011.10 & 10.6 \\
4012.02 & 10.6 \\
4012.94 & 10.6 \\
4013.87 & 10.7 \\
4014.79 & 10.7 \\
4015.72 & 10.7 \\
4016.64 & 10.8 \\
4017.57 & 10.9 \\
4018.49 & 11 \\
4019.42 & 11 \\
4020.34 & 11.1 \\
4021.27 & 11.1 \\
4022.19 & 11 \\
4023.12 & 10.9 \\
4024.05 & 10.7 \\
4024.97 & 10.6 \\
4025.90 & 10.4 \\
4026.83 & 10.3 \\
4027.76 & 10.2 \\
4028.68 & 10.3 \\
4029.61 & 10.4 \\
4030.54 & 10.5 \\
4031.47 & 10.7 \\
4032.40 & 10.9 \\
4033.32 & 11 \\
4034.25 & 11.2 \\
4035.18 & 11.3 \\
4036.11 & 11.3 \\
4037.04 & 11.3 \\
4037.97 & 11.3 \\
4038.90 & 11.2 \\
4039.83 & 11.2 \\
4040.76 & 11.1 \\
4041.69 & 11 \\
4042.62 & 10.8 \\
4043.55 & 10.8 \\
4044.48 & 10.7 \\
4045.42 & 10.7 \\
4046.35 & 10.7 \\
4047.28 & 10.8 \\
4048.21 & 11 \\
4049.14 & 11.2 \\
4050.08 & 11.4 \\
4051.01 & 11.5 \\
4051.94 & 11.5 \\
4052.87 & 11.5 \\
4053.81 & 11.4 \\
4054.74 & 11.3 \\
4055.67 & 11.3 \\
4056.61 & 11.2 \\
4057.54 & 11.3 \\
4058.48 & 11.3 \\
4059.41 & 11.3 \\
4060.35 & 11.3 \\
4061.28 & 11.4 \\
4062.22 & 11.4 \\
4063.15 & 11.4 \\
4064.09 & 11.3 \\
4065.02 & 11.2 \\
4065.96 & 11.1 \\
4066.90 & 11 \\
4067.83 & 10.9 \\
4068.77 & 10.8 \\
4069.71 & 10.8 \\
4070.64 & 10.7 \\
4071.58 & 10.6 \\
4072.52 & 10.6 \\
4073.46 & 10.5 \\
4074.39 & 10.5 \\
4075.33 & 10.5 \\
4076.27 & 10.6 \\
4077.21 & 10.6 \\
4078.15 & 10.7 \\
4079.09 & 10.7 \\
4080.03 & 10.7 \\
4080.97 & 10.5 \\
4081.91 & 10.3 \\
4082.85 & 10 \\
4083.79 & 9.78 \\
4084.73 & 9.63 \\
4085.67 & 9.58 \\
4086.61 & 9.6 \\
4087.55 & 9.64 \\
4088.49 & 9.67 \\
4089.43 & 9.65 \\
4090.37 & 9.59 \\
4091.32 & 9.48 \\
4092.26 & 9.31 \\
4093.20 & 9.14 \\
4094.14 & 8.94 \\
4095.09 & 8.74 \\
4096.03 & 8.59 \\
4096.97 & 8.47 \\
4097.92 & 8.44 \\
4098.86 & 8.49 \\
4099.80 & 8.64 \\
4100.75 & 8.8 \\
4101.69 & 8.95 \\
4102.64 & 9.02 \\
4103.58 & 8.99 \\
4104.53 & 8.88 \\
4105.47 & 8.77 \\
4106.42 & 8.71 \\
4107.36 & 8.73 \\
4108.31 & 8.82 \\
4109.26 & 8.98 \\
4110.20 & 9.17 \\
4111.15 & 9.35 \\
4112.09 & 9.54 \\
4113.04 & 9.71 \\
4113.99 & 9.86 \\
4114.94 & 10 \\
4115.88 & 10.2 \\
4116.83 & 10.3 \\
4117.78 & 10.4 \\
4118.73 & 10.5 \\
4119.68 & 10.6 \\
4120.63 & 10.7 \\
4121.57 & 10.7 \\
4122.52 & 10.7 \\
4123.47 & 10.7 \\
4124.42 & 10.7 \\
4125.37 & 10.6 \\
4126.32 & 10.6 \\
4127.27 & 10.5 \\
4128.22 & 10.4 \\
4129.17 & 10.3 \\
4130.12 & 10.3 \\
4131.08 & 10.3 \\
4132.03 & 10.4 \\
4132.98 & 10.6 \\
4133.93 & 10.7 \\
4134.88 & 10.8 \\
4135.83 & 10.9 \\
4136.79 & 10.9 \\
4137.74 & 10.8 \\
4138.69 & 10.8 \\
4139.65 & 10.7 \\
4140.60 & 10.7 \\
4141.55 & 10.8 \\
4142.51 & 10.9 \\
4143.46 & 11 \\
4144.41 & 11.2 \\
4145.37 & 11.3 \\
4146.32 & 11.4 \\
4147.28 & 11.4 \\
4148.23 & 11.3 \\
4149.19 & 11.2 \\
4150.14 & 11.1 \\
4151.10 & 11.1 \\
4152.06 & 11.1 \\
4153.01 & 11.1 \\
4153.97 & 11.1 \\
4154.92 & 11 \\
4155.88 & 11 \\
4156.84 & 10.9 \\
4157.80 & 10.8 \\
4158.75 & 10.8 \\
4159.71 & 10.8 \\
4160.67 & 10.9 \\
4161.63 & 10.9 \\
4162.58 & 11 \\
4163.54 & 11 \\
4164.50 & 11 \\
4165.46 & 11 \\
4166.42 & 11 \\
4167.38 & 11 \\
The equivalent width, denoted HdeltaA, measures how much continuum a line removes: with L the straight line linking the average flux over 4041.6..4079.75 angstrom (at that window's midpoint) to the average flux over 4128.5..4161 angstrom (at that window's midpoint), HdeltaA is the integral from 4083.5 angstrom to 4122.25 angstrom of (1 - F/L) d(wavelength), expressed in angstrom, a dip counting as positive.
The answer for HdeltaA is 5.48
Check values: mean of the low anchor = 11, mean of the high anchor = 10.9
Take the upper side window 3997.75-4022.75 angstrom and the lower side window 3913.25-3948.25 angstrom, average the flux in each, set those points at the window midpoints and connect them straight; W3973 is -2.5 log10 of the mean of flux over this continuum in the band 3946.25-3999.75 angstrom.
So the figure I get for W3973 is 0.14 mag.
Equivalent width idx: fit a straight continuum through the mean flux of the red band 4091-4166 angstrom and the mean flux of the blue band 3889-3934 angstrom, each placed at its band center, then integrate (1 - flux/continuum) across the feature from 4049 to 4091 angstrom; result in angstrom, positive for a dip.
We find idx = -2.8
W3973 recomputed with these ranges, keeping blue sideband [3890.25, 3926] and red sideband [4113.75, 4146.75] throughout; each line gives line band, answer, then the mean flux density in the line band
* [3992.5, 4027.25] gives -0.059 mag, 10.8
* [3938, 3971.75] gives 0.149 mag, 8.77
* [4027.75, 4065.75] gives -0.074 mag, 11.1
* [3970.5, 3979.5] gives 0.356 mag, 7.3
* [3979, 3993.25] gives 0.058 mag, 9.64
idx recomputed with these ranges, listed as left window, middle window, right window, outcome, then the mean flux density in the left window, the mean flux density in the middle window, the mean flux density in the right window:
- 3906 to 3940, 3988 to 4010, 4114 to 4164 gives -1.4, 9.76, 10.8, 10.8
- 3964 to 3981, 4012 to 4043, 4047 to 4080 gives -4.1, 7.36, 10.9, 11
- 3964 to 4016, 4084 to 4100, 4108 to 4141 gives 1.5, 9.44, 9.18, 10.3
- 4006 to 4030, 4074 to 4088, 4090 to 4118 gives -1.0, 10.7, 10.2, 9.15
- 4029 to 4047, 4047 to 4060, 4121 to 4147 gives -0.5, 10.9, 11.3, 10.7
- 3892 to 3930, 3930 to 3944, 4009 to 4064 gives 2.4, 9.95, 8.41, 11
